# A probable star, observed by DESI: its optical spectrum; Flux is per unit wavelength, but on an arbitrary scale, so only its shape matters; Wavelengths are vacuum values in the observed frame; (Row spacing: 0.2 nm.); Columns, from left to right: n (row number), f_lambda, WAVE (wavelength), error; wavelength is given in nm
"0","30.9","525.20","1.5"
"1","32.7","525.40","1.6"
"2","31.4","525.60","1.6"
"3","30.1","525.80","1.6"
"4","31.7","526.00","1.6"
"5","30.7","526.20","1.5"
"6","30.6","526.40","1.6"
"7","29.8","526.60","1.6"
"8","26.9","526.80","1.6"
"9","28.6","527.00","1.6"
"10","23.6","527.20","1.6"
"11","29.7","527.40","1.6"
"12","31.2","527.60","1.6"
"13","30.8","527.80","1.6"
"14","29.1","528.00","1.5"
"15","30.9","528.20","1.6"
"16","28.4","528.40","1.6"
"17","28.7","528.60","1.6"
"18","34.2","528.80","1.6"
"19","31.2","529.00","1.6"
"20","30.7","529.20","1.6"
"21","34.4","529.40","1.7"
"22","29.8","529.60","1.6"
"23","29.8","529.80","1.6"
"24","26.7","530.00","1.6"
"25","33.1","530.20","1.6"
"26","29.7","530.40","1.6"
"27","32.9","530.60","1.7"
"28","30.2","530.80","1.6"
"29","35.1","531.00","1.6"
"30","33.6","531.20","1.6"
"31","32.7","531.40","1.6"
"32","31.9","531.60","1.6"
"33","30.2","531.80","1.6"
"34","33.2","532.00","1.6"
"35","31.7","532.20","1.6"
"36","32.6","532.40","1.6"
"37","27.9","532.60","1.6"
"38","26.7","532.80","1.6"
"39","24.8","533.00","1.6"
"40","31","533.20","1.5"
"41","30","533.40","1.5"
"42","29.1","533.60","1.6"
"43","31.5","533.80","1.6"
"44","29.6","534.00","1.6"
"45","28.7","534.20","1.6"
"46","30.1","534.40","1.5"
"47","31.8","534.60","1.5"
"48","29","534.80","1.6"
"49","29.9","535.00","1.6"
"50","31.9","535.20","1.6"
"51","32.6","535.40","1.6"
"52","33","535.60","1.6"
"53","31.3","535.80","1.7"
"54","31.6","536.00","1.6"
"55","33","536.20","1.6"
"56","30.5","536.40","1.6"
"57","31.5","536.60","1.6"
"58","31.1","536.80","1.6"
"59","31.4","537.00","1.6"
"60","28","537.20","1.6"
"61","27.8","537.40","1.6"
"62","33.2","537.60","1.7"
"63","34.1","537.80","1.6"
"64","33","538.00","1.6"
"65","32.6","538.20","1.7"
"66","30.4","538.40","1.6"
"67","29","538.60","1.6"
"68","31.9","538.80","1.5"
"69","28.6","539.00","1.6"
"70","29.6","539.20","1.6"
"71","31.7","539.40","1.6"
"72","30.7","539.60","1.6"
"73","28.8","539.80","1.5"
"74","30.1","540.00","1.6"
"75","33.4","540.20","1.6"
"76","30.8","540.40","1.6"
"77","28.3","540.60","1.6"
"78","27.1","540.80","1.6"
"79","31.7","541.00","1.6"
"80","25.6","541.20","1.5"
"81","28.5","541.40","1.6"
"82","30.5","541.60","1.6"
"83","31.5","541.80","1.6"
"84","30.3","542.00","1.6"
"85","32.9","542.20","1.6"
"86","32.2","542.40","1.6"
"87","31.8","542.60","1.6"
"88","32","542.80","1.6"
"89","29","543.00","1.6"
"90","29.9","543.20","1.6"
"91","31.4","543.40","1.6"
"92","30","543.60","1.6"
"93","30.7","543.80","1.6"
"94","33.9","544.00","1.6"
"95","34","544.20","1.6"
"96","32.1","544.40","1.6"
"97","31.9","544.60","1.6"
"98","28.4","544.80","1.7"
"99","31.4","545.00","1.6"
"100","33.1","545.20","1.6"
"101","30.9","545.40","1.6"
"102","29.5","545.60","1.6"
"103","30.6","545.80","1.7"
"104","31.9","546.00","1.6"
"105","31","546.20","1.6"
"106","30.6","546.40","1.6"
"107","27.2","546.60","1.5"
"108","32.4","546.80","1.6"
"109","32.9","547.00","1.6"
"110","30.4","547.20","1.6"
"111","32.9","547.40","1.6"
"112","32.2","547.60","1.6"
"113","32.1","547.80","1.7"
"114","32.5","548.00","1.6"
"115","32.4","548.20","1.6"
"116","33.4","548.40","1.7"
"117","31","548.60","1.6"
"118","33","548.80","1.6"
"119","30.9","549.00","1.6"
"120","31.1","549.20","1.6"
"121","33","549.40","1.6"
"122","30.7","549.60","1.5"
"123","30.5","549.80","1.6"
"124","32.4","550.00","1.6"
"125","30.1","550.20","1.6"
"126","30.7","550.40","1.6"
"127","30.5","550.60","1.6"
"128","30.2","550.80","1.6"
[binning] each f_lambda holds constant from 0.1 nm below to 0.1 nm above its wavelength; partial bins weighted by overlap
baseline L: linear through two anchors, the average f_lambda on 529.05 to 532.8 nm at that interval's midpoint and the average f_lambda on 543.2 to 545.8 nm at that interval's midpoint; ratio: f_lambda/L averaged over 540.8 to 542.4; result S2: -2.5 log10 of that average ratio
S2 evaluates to 0.04 mag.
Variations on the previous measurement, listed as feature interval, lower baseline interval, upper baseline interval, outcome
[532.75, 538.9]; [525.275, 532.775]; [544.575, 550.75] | 0.01 mag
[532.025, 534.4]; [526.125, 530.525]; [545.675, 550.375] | 0.03 mag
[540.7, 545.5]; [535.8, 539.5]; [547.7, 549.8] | 0.02 mag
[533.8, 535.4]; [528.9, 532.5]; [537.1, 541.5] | 0.02 mag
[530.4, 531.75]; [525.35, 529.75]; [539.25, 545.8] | -0.07 mag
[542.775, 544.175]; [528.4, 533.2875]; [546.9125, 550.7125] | 0.01 mag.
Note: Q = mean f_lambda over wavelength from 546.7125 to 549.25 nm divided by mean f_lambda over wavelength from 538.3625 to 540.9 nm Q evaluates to 1.07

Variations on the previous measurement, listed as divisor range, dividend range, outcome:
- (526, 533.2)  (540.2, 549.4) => 1.02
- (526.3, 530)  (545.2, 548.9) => 1.06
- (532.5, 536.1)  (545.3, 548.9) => 1.05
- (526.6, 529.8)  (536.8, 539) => 1.04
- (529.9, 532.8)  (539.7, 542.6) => 0.96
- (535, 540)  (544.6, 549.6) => 1.01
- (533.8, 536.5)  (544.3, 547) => 1.00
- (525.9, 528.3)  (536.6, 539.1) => 1.05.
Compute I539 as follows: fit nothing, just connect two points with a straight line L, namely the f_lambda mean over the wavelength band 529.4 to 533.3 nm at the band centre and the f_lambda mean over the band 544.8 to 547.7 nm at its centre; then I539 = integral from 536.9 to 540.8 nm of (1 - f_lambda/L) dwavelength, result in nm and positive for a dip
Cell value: 0.04 nm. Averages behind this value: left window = 30.8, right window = 31.1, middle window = 30.6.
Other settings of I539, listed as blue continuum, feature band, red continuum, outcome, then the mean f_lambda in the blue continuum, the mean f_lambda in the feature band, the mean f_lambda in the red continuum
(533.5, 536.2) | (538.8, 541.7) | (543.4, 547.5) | 0.124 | 30.9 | 29.7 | 31.3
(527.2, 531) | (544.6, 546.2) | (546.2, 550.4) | 0.025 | 30.6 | 30.9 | 31.6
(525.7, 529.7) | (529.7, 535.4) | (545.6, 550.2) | -0.034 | 30.1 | 30.6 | 31.5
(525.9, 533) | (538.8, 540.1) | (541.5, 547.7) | 0.039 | 30.5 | 30.1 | 31.3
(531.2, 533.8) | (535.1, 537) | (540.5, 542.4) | -0.108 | 30.3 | 31.8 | 29.7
